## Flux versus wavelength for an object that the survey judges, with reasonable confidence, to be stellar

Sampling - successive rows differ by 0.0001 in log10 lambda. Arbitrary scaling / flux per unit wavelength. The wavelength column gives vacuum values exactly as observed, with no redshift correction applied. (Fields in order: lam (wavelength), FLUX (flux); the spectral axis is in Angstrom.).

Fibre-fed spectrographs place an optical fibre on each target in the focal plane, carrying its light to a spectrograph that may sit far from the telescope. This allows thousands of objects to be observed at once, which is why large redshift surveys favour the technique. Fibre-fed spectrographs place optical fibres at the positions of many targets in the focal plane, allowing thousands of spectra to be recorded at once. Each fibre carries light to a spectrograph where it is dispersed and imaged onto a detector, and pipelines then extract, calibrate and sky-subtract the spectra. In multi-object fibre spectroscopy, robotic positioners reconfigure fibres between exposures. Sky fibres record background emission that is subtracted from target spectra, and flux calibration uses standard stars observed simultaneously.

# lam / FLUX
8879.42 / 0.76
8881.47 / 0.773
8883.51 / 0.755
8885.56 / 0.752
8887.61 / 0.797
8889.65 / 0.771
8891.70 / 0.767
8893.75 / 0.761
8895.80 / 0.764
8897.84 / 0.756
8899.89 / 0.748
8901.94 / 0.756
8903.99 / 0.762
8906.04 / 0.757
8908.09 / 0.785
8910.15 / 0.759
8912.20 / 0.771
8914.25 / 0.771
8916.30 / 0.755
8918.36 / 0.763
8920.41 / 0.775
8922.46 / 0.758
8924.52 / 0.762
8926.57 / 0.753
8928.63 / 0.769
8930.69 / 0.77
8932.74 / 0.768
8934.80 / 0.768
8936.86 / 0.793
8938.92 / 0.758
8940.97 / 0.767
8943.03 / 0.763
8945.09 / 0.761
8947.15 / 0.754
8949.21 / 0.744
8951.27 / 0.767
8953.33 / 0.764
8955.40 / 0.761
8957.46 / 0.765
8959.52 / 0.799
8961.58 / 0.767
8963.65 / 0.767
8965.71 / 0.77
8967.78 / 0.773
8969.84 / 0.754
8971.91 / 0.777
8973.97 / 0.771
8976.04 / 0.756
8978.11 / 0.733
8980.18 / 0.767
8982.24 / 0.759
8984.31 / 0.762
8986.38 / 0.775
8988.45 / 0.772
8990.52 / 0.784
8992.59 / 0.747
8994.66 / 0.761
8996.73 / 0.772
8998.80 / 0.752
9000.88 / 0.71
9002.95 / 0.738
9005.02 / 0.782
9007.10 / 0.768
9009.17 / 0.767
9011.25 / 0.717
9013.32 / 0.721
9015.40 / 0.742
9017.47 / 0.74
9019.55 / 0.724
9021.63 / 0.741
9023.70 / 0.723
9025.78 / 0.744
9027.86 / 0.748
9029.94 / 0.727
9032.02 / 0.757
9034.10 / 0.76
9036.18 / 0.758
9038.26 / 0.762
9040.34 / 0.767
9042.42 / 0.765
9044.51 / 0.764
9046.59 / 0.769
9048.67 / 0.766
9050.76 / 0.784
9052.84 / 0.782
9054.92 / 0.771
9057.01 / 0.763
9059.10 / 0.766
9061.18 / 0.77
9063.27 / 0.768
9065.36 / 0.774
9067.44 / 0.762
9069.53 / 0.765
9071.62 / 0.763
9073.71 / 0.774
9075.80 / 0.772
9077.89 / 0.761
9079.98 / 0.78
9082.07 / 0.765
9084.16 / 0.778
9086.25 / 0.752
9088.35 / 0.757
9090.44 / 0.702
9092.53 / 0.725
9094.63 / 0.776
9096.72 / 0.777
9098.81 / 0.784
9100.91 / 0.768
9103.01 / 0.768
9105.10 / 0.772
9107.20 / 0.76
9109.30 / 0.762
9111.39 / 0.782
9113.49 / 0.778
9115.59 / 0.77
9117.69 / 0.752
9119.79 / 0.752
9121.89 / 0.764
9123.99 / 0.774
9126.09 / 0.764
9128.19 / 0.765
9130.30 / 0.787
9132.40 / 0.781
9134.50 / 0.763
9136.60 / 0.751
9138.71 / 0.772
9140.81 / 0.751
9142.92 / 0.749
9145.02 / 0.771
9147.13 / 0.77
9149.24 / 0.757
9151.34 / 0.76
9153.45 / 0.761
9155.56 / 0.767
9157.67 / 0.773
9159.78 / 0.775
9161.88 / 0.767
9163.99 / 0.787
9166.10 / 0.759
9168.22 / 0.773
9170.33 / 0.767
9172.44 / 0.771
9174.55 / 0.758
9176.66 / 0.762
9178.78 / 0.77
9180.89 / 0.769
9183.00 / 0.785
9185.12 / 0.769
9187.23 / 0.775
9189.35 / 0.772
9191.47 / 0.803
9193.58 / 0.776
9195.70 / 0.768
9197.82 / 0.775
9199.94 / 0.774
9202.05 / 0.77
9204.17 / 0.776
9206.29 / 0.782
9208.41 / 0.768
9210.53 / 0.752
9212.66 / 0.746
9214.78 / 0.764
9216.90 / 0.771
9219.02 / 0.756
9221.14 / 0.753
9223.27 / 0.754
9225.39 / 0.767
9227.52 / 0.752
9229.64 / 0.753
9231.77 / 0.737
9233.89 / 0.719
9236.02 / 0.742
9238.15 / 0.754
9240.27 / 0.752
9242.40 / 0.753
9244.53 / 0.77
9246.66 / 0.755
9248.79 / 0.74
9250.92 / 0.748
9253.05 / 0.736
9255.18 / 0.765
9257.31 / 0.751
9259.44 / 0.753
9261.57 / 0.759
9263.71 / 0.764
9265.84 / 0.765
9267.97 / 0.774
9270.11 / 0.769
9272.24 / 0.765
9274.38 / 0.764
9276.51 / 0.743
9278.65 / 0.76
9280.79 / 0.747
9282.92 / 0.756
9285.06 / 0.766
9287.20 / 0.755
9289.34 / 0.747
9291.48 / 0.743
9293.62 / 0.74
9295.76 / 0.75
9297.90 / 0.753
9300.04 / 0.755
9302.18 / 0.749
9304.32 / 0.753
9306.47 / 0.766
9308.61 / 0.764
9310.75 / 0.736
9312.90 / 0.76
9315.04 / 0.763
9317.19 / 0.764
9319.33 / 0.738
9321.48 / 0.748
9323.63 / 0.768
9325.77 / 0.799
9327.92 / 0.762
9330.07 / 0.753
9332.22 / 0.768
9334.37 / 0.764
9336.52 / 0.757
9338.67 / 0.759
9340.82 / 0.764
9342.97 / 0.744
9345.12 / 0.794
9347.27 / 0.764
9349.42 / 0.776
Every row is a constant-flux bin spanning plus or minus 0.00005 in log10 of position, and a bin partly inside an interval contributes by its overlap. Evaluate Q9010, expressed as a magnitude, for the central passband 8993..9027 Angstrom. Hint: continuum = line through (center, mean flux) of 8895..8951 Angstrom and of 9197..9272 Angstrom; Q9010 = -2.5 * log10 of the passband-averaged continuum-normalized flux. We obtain 0.03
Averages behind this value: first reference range 0.763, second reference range 0.758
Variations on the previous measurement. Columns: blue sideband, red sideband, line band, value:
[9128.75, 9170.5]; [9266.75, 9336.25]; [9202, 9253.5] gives 0.01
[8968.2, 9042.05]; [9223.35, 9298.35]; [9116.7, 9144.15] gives -0.02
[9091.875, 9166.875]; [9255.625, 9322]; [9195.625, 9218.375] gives -0.01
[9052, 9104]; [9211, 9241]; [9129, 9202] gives -0.02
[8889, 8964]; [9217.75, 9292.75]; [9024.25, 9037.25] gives 0.02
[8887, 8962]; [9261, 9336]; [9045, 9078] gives -0.01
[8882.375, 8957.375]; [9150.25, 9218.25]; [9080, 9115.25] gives 0.01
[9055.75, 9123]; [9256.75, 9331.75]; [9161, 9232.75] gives -0.01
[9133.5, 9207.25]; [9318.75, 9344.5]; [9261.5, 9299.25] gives 0.01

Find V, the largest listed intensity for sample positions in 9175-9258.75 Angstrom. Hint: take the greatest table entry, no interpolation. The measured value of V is 0.803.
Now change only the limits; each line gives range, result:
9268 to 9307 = 0.769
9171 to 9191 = 0.785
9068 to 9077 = 0.774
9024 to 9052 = 0.784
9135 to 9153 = 0.772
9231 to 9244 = 0.754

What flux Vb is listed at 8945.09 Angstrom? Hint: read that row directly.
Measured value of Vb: 0.761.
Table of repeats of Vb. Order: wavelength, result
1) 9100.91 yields 0.768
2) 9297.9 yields 0.753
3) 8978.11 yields 0.733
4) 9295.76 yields 0.75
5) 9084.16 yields 0.778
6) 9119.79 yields 0.752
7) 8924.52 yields 0.762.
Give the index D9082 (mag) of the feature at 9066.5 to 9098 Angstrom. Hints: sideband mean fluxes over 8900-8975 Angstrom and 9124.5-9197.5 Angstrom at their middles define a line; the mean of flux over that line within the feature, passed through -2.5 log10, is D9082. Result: 0.01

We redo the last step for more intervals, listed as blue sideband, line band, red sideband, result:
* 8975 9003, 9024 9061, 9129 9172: -0.002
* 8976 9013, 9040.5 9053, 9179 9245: -0.018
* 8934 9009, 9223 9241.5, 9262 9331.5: 0.016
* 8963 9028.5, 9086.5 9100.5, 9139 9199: 0.012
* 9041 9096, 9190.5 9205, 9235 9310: -0.027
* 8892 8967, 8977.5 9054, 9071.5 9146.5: 0.014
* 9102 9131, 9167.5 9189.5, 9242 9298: -0.011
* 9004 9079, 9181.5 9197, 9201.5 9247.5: -0.030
